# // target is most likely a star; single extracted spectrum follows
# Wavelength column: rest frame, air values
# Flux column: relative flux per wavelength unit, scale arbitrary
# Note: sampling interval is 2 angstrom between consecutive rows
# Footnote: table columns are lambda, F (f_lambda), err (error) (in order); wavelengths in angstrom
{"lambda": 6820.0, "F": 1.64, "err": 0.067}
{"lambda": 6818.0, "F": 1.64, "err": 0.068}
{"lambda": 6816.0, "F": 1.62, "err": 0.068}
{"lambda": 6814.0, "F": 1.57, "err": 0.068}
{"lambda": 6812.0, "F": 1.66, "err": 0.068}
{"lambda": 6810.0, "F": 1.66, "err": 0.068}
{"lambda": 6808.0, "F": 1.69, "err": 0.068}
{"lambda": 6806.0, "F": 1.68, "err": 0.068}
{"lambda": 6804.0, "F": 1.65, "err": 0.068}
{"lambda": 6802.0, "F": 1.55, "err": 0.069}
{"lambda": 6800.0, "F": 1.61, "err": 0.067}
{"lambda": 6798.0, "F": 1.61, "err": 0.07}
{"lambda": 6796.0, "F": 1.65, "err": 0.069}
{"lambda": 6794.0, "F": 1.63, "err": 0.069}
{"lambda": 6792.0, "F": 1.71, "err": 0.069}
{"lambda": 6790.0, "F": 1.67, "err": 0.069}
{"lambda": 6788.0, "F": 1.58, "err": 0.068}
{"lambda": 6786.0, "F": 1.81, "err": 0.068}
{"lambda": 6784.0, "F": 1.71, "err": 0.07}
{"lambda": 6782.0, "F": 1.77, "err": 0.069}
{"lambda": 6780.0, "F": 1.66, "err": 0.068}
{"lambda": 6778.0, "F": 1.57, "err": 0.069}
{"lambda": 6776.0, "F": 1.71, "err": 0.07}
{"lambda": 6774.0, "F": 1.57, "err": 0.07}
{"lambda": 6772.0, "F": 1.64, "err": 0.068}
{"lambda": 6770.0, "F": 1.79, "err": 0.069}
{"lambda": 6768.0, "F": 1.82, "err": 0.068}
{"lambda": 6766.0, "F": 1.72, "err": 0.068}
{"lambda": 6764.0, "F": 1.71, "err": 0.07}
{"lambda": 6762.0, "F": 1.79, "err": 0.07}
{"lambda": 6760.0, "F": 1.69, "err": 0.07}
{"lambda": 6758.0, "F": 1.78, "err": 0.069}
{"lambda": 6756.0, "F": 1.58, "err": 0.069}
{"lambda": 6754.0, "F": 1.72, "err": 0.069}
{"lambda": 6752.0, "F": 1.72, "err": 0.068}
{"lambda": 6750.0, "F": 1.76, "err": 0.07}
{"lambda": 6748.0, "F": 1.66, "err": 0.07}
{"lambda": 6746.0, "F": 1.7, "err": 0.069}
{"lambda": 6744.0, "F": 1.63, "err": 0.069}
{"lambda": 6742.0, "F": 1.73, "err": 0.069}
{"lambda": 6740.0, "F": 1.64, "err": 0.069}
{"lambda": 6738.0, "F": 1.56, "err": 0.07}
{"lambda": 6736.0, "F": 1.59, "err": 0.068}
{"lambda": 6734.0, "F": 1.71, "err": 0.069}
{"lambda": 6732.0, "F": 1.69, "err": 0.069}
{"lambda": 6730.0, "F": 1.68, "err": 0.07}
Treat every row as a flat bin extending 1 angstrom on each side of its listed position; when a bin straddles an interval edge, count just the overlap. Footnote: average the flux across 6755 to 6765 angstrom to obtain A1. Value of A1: 1.71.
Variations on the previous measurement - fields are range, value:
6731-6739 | 1.64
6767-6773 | 1.75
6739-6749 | 1.67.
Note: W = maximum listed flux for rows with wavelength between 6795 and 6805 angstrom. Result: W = 1.65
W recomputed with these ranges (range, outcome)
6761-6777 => 1.82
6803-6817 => 1.69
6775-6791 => 1.81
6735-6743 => 1.73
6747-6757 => 1.76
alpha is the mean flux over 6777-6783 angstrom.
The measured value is 1.67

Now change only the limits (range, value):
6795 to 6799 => 1.63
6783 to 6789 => 1.7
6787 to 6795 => 1.65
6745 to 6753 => 1.71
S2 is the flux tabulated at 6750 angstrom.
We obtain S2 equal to 1.76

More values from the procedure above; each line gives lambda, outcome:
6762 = 1.79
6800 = 1.61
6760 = 1.69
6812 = 1.66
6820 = 1.64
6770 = 1.79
